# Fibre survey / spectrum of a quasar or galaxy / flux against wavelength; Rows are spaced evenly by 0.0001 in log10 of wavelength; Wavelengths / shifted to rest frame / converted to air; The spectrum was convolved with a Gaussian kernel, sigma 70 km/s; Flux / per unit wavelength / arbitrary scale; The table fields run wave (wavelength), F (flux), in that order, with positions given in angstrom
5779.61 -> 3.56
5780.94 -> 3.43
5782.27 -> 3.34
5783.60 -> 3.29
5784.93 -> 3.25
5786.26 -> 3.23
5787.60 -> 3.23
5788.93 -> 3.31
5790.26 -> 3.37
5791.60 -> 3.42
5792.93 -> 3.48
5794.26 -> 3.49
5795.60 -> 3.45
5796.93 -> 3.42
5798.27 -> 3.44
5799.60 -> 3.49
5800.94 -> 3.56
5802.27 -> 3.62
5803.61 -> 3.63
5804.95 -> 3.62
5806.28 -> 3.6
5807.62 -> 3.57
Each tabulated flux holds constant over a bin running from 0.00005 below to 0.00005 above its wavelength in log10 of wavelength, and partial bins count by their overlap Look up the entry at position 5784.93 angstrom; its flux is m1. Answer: 3.25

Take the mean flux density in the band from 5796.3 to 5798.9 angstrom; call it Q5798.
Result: 3.42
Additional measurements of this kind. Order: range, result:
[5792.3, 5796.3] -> 3.48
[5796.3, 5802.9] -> 3.51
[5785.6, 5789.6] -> 3.26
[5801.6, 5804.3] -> 3.62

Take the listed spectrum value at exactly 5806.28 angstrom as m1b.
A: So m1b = 3.6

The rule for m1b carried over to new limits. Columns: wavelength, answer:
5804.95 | 3.62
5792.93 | 3.48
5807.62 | 3.57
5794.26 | 3.49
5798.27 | 3.44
